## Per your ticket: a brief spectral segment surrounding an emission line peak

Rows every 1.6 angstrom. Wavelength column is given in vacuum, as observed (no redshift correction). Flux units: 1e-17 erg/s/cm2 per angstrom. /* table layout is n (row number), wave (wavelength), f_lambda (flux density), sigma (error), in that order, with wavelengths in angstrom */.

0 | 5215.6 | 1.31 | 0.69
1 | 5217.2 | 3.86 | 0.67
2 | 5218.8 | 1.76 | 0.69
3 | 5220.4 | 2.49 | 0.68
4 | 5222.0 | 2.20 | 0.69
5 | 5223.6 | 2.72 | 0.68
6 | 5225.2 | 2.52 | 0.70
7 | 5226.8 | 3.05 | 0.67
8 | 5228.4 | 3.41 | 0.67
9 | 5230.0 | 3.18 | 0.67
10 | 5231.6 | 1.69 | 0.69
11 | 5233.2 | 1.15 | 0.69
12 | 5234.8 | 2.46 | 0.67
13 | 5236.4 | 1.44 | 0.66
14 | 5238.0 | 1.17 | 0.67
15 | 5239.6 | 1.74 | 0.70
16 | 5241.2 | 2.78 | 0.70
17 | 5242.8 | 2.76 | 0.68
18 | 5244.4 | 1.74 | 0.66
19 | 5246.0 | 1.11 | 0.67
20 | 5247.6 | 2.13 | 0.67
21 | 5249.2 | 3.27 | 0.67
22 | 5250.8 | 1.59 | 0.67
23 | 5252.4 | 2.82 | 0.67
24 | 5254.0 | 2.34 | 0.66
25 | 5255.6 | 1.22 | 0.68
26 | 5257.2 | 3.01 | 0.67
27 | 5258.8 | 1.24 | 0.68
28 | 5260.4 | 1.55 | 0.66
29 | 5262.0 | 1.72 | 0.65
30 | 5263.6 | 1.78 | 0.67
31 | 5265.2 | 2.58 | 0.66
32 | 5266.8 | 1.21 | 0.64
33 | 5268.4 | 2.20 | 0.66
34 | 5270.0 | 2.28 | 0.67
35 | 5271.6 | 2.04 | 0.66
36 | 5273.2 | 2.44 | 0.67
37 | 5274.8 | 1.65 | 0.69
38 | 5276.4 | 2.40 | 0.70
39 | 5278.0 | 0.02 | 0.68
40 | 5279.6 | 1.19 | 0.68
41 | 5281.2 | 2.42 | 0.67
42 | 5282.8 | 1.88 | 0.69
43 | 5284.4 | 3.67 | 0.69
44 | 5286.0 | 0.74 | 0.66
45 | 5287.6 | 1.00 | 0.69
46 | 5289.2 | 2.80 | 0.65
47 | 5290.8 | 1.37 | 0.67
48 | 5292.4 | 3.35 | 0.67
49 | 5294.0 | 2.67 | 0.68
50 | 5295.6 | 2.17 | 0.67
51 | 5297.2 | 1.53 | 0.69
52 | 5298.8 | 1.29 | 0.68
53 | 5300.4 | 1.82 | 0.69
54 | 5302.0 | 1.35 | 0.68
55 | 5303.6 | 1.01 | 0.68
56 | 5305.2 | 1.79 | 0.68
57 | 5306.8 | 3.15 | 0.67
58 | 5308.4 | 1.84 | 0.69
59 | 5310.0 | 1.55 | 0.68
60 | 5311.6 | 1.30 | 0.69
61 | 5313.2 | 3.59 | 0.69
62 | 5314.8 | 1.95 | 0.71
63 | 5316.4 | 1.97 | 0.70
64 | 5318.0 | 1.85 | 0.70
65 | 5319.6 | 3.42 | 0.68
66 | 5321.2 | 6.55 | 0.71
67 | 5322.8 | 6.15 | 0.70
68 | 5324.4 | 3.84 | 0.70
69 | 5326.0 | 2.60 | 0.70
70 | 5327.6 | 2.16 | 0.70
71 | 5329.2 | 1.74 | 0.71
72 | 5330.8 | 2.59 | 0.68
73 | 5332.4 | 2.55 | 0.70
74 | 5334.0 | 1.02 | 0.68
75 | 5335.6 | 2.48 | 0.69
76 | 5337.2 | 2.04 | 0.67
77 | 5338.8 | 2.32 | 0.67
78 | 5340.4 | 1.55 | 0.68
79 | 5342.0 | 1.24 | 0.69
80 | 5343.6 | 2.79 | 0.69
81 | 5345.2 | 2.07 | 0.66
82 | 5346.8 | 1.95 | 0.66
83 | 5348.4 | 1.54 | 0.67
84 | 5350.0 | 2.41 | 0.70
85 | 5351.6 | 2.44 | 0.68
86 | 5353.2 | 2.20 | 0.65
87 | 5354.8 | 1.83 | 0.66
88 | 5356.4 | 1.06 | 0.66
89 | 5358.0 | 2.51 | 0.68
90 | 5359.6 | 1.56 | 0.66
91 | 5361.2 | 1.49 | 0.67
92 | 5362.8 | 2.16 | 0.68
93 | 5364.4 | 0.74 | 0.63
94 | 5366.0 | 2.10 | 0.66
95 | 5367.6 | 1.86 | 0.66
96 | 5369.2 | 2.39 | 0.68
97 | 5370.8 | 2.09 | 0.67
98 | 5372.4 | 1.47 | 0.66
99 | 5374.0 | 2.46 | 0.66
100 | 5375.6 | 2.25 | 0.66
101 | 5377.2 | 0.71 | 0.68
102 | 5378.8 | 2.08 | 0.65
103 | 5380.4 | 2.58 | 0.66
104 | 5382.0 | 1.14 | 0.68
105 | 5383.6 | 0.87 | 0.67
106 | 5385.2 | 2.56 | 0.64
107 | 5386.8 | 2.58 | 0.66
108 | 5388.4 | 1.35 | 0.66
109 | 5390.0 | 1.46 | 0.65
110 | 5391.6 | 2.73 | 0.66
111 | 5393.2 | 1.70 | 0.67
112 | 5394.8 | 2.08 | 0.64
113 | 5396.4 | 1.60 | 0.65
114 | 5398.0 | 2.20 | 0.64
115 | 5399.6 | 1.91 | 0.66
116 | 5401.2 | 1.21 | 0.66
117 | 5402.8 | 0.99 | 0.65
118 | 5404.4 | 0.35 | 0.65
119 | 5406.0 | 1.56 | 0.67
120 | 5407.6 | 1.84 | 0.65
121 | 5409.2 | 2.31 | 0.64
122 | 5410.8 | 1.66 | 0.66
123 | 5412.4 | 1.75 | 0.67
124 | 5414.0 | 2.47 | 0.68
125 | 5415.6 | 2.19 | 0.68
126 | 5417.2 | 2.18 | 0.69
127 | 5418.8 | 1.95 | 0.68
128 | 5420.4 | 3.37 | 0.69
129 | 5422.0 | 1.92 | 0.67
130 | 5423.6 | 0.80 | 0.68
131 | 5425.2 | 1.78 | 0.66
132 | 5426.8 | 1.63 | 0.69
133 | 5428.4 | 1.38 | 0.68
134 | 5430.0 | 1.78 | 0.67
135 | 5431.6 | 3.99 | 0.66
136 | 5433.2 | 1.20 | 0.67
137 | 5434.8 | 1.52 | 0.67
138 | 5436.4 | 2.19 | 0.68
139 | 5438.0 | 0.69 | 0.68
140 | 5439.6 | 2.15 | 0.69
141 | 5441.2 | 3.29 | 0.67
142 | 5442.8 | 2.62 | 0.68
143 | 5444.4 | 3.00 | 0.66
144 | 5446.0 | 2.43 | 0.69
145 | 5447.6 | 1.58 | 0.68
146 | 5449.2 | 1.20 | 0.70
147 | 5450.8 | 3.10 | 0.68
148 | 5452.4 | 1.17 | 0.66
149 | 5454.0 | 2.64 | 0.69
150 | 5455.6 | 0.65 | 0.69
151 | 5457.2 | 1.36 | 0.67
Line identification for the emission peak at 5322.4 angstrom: Hgamma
